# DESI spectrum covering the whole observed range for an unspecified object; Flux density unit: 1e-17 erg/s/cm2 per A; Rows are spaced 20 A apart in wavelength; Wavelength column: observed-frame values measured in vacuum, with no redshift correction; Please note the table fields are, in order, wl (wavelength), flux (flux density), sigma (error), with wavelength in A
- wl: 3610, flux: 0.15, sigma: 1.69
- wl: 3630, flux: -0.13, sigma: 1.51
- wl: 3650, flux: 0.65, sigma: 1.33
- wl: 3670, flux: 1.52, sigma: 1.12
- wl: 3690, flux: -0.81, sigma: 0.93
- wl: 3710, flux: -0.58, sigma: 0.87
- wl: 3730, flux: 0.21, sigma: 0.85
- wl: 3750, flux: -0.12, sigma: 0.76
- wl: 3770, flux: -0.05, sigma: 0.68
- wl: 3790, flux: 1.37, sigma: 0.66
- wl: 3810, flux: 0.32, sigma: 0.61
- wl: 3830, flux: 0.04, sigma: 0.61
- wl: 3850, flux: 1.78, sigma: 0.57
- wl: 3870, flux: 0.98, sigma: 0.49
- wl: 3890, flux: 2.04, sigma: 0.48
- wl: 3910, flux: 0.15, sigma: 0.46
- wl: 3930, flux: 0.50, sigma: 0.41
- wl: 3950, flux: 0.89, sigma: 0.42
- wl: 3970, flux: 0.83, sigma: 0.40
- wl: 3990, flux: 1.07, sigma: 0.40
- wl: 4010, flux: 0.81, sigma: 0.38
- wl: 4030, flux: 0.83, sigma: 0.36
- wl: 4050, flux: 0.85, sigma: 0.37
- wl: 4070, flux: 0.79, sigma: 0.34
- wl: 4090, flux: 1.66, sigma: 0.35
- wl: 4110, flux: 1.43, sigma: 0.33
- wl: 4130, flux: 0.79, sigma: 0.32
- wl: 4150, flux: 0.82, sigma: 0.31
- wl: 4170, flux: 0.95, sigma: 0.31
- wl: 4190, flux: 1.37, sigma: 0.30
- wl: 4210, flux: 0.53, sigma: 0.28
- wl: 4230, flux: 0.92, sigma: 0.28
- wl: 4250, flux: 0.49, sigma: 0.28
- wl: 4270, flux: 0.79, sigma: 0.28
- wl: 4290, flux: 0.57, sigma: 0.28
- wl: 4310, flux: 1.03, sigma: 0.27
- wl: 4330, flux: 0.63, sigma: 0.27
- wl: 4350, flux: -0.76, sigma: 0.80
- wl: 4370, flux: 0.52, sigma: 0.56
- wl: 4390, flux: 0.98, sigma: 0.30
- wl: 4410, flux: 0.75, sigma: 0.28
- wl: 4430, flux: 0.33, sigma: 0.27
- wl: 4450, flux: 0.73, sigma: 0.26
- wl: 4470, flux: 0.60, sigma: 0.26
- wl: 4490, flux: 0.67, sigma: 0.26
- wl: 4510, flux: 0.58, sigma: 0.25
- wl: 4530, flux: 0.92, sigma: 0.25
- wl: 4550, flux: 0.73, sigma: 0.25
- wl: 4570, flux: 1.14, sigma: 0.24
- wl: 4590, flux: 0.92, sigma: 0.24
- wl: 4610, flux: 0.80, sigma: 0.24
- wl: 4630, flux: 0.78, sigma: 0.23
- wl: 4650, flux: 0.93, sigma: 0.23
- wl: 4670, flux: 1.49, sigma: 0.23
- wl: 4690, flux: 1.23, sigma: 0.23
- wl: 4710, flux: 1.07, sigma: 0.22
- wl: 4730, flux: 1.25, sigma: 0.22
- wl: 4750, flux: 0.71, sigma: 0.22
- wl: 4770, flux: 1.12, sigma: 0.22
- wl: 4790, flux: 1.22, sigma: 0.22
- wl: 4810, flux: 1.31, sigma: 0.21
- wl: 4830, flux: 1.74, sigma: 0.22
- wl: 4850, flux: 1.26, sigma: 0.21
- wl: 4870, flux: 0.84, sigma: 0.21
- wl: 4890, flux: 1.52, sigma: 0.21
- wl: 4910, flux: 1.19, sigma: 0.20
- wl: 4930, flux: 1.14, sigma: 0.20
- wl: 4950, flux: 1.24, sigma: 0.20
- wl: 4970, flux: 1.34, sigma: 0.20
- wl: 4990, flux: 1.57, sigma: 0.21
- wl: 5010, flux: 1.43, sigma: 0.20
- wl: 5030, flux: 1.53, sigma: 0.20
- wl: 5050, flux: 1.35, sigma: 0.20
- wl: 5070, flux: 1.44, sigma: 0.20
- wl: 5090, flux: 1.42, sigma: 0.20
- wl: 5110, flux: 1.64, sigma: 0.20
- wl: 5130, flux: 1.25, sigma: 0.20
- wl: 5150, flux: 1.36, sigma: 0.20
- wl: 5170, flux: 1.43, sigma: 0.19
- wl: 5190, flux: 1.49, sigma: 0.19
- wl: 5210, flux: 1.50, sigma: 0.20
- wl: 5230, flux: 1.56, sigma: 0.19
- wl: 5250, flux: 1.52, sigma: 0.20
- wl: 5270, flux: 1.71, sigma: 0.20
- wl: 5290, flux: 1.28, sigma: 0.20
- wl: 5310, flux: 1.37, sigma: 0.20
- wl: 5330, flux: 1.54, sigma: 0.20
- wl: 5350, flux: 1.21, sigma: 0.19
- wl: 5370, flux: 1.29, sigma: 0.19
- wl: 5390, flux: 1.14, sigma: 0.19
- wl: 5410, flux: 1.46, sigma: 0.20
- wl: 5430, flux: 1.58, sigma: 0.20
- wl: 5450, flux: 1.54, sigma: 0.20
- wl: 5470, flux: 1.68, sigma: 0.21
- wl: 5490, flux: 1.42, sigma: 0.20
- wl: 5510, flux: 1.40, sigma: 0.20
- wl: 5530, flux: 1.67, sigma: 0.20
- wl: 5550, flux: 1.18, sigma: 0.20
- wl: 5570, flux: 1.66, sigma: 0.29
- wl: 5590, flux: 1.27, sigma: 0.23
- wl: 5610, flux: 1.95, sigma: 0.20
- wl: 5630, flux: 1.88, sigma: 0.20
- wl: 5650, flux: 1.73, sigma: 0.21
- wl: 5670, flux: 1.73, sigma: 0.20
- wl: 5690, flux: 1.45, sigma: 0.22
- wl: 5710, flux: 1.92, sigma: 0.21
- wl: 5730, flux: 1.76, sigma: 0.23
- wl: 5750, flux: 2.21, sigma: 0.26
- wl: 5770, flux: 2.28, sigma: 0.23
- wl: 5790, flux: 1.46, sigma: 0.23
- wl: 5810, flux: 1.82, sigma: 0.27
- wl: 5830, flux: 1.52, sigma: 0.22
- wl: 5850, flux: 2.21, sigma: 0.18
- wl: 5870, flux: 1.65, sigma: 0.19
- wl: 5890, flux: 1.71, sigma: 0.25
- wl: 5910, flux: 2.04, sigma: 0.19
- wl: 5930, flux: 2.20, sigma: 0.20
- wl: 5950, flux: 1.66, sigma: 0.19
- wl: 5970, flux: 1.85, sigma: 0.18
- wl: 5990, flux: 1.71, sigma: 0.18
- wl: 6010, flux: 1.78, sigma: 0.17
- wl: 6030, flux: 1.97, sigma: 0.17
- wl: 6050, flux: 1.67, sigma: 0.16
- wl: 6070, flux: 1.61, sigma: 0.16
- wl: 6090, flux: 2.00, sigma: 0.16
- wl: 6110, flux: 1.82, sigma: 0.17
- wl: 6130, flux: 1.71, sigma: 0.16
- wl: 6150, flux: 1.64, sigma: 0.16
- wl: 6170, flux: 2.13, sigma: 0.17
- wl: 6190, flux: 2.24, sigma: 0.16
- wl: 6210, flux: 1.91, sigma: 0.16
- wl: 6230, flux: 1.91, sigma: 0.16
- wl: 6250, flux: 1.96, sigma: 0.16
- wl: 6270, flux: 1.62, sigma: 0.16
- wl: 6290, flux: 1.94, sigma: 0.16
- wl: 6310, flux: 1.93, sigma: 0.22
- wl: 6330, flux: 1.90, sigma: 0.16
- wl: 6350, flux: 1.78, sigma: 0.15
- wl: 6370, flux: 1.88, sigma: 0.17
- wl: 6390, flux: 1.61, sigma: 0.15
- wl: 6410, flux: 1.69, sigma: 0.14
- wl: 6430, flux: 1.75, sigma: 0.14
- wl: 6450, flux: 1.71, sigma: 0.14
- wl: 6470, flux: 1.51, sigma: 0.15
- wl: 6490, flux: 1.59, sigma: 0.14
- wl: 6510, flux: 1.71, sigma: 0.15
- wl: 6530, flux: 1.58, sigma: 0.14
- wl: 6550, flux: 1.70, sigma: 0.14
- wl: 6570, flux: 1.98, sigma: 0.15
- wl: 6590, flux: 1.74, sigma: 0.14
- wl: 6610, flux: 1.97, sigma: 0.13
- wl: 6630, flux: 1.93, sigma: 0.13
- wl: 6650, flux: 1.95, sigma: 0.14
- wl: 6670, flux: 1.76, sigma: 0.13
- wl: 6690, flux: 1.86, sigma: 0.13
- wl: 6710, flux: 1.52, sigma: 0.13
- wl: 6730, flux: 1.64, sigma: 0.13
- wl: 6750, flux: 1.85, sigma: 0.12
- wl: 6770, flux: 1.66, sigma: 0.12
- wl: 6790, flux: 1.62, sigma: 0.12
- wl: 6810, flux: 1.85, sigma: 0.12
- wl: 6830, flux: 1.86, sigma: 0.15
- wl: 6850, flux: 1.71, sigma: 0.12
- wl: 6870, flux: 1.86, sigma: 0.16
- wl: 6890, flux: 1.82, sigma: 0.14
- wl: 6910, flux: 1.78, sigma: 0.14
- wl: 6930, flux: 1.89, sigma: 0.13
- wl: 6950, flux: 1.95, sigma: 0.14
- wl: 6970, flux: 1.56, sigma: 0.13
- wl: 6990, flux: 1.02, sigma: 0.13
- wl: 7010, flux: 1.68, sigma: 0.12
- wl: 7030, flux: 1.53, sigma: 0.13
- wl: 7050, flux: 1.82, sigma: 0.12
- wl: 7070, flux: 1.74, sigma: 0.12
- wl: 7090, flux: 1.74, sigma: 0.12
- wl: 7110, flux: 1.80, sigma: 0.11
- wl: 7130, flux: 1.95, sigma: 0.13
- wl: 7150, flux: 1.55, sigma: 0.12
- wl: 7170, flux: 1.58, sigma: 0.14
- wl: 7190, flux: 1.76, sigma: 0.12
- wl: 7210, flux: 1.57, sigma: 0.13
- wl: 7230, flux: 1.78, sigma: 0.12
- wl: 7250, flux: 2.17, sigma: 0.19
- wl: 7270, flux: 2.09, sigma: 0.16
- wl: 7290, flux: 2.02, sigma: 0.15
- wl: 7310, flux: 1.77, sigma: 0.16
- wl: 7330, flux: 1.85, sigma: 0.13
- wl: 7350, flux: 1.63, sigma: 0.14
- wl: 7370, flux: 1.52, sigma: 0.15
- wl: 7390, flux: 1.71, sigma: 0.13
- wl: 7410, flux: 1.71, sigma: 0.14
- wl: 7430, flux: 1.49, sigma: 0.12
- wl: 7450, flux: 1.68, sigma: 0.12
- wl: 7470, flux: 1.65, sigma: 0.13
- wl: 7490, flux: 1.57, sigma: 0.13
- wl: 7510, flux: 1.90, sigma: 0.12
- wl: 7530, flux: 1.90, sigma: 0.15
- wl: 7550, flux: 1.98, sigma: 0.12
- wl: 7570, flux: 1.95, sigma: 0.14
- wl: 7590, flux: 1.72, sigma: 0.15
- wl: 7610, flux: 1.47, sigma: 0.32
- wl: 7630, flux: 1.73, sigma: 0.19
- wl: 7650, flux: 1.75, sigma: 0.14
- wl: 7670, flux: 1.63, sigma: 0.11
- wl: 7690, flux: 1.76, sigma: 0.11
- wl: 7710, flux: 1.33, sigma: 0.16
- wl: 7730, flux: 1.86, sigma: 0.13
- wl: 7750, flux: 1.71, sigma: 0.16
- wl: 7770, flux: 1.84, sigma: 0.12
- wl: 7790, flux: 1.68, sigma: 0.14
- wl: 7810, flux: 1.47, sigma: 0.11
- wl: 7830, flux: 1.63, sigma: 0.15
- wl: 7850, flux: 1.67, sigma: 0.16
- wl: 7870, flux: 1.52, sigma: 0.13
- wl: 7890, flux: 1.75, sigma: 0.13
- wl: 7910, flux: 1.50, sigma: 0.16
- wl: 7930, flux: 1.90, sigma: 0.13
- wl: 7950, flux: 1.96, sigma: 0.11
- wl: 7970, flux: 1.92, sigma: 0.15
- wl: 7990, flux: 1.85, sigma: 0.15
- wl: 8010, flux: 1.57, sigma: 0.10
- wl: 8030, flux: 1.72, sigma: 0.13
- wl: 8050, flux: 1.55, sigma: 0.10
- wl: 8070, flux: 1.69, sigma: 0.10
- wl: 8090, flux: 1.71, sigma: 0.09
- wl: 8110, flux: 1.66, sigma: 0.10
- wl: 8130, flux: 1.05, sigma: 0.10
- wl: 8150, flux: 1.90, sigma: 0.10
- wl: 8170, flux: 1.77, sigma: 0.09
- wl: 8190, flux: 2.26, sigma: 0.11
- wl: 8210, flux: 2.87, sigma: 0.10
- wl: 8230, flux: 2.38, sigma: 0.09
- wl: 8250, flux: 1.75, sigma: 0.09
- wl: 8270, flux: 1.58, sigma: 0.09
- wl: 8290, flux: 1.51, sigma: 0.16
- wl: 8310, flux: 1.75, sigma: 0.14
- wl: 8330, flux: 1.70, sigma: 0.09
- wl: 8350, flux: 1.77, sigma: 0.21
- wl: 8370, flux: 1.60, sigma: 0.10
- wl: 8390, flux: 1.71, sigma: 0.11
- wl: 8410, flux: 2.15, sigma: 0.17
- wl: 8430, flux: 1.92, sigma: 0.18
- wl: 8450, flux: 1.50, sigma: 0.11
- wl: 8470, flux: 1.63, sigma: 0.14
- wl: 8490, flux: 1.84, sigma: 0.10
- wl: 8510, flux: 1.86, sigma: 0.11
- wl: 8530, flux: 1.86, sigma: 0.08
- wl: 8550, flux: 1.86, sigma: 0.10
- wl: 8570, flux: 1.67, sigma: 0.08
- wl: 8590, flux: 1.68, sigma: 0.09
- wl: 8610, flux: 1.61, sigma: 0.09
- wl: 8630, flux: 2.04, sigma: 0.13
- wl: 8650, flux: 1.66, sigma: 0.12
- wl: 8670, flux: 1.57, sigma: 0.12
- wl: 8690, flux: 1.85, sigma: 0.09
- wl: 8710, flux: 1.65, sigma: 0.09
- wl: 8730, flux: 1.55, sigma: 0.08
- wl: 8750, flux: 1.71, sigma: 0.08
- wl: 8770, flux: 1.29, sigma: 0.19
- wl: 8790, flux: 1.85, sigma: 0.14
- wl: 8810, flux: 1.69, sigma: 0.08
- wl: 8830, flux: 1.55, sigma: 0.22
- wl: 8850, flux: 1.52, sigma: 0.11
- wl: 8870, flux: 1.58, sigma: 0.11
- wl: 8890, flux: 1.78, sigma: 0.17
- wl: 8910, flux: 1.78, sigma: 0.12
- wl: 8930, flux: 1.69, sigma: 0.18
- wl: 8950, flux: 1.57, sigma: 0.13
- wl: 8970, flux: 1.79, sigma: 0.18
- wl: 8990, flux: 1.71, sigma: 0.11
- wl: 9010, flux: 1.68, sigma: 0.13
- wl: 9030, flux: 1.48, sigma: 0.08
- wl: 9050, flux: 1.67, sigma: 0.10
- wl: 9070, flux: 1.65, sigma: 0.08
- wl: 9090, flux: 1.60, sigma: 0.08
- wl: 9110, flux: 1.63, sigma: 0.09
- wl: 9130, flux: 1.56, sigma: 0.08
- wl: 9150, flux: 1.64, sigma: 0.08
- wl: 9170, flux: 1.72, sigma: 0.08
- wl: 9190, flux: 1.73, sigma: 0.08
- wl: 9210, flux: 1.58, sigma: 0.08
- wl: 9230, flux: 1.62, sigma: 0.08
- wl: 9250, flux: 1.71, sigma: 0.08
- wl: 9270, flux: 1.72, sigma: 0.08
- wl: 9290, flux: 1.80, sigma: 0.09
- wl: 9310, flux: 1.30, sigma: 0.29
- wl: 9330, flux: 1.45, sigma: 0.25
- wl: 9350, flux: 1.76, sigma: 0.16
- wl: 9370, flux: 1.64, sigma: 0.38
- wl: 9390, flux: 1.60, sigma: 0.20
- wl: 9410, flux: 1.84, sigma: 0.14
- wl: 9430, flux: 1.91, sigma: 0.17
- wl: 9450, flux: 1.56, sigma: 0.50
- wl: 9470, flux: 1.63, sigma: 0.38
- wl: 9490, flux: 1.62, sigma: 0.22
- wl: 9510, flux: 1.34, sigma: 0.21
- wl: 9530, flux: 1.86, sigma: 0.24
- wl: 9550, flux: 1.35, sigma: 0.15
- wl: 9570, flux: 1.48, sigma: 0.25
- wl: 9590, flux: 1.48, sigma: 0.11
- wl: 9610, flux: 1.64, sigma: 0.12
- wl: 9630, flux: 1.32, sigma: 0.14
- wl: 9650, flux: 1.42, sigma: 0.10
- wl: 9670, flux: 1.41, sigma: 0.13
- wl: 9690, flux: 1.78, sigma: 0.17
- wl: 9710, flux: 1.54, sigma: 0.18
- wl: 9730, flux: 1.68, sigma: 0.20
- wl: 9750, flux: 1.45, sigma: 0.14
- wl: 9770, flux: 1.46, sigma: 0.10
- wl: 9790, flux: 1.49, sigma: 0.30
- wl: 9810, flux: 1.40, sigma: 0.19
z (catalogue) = 0.25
